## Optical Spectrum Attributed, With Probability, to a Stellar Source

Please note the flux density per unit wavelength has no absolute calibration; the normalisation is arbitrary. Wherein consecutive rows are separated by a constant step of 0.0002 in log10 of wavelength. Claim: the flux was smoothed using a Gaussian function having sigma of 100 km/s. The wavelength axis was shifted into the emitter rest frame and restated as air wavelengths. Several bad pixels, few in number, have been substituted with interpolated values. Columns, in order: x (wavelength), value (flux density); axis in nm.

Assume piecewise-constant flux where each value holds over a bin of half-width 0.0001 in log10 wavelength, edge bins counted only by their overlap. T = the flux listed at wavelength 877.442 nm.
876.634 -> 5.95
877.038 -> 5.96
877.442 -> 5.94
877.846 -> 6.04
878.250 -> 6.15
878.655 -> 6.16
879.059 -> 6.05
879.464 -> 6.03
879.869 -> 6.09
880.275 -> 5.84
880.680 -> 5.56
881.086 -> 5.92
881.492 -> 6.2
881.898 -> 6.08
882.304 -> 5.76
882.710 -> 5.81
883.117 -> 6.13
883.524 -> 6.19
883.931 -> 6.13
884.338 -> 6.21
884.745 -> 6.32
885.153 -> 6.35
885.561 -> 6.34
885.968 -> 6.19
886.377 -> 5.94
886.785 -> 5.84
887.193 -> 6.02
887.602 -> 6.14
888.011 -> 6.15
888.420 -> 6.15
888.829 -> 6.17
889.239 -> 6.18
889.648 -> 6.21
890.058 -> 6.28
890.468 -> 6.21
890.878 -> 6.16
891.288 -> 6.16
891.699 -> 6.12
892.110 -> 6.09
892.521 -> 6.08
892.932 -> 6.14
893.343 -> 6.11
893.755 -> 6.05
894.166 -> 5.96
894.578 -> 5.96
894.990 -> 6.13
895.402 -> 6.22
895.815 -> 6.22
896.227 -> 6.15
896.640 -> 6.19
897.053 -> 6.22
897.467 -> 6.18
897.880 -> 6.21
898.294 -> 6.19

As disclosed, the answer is 5.94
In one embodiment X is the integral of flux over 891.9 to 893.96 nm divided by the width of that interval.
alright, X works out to 6.09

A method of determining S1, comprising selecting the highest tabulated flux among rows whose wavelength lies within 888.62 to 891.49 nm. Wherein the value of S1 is 6.28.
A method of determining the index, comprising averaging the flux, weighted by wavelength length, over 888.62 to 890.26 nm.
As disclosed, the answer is 6.21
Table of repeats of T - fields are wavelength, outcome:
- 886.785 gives 5.84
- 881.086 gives 5.92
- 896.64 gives 6.19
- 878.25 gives 6.15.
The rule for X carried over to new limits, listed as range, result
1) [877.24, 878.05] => 5.99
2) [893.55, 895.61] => 6.07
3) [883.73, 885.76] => 6.27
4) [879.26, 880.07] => 6.06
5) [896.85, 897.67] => 6.19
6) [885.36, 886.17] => 6.27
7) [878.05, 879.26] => 6.12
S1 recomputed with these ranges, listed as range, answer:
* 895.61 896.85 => 6.22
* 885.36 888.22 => 6.34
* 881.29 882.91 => 6.2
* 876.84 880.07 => 6.16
